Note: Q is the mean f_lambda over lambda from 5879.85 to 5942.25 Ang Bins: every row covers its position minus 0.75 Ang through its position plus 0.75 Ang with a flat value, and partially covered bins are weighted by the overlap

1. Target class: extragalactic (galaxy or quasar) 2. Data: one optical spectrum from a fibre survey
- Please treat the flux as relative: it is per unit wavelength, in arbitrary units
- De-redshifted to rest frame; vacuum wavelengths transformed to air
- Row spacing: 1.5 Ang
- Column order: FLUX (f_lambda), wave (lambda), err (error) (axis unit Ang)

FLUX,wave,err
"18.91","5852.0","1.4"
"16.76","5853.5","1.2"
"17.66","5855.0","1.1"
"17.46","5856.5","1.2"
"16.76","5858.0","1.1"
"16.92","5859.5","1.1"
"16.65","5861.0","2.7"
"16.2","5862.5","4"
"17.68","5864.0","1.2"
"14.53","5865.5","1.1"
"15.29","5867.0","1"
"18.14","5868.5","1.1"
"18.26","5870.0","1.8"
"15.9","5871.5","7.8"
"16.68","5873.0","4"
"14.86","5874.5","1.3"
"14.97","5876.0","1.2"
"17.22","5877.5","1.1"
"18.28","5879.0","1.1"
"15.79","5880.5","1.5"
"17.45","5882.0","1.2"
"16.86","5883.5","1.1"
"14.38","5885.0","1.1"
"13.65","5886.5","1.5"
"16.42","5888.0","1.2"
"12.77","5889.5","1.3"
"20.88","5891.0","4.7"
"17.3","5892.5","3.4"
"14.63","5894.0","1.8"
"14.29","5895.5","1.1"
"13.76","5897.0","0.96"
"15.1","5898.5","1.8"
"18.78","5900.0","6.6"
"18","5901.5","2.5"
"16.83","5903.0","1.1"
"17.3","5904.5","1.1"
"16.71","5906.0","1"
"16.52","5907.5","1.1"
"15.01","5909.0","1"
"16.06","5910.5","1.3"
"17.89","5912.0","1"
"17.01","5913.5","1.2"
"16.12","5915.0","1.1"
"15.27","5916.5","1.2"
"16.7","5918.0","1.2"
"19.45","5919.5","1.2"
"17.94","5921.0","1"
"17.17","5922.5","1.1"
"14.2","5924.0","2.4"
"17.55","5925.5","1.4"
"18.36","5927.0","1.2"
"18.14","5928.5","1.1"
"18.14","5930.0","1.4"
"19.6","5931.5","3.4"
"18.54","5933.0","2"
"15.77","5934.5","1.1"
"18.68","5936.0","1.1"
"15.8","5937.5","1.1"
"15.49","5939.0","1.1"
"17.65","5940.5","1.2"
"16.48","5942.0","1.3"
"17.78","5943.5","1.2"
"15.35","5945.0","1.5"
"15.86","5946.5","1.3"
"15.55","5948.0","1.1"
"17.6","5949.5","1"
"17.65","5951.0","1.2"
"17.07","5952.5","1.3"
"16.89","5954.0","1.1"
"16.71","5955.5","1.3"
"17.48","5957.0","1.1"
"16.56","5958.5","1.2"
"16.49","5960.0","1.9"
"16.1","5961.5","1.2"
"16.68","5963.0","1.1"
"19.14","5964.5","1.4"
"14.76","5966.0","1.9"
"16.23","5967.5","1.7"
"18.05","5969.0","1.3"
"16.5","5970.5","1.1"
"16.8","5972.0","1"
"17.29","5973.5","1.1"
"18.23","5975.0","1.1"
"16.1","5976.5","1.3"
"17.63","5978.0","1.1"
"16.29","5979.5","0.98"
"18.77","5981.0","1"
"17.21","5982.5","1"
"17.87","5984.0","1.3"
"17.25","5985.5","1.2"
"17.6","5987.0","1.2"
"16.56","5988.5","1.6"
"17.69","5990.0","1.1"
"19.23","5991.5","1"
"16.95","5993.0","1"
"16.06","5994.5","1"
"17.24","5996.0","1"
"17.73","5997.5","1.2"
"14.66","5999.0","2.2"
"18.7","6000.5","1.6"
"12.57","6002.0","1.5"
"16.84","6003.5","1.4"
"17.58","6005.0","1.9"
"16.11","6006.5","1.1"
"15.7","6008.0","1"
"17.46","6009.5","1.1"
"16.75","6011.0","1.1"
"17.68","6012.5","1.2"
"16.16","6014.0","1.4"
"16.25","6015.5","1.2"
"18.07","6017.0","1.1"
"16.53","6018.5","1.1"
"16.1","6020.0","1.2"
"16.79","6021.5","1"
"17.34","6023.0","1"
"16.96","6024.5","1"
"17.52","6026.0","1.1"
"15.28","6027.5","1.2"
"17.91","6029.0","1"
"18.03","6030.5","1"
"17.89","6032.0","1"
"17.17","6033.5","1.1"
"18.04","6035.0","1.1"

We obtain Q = 16.7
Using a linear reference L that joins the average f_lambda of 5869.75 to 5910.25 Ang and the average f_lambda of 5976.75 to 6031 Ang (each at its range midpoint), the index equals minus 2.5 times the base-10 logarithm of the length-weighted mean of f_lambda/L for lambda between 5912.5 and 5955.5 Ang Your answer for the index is -0.04 mag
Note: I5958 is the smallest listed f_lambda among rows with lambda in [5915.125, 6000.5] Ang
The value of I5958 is 14.2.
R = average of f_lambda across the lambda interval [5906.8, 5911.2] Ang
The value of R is 15.9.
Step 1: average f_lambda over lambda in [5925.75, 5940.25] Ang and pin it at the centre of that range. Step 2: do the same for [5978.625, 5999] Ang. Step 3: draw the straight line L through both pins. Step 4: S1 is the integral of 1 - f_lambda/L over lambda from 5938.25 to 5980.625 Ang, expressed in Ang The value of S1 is 1.6 Ang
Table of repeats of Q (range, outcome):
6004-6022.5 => 16.8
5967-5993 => 17.4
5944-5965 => 16.8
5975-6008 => 17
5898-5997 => 17.1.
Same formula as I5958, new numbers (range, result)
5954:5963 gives 16.1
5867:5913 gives 12.77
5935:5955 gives 15.35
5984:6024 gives 12.57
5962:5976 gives 14.76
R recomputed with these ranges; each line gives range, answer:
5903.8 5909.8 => 16.4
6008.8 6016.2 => 16.9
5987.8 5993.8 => 17.6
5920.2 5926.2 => 16.7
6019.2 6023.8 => 16.7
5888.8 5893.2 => 17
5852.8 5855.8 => 17.2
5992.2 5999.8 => 16.6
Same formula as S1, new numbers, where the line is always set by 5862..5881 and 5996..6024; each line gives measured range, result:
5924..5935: -0.8 Ang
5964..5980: -0.4 Ang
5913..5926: -0.2 Ang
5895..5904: 0.2 Ang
